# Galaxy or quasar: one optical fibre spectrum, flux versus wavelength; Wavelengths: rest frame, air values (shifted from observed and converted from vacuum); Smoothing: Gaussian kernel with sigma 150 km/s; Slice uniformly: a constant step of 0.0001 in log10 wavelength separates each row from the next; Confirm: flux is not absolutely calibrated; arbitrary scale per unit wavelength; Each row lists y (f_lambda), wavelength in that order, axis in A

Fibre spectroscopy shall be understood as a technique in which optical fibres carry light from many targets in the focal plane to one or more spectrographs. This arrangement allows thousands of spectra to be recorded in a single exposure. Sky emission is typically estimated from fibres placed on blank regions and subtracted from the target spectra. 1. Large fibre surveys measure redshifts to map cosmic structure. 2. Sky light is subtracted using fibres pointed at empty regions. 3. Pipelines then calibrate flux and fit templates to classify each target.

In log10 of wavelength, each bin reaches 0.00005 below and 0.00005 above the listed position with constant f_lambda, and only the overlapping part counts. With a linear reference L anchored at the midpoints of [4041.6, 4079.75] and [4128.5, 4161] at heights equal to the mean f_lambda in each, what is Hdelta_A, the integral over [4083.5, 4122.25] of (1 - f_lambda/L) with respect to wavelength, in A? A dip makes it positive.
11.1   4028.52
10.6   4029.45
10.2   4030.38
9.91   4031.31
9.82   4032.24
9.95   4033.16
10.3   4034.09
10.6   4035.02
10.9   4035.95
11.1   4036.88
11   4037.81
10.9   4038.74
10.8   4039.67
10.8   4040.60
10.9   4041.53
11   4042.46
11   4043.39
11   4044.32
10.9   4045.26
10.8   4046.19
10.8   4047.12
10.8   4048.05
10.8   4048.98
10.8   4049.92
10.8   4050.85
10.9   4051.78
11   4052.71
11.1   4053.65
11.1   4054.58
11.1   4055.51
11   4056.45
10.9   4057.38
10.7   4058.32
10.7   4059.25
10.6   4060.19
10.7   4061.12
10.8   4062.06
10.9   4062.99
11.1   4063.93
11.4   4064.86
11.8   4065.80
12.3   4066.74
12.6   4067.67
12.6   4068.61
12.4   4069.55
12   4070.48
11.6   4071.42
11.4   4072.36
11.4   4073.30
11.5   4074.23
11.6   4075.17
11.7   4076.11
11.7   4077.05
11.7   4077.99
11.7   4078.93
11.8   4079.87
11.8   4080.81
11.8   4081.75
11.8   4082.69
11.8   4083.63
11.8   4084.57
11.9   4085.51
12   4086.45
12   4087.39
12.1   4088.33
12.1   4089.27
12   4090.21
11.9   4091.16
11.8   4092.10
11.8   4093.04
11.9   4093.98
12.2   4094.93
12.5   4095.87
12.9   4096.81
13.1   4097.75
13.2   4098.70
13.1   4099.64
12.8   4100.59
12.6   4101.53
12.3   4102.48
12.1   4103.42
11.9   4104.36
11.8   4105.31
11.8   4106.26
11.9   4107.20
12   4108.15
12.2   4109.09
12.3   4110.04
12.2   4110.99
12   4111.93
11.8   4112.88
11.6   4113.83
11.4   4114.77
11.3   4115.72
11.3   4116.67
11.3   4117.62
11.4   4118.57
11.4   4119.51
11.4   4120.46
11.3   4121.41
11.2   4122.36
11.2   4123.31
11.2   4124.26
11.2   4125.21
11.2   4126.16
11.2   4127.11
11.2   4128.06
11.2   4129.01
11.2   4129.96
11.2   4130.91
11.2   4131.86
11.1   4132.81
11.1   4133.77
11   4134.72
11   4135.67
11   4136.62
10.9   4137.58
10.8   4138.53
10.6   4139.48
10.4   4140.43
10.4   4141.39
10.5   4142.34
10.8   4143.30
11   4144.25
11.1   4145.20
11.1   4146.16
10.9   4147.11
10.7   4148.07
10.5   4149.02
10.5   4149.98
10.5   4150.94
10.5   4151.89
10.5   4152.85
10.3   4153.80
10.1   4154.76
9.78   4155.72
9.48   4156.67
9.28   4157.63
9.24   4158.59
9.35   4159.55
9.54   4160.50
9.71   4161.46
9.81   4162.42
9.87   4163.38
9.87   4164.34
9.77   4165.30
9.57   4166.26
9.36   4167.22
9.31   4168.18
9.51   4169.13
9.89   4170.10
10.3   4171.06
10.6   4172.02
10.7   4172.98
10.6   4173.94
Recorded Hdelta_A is -3.9 A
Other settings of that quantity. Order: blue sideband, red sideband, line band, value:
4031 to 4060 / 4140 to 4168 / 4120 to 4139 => -1.6 A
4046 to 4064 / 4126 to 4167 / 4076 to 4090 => -1.4 A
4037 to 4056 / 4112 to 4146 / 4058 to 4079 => -1.0 A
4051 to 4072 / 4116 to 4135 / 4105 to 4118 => -0.6 A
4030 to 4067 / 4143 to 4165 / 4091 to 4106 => -2.6 A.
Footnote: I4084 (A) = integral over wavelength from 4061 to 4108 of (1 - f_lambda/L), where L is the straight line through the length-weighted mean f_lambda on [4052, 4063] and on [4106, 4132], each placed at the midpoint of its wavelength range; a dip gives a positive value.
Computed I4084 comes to -3.4 A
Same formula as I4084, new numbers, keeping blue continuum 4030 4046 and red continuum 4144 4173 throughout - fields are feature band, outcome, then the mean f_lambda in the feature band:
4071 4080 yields -0.97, 11.6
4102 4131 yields -3.68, 11.6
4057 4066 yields -0.34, 10.9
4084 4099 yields -2.59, 12.2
